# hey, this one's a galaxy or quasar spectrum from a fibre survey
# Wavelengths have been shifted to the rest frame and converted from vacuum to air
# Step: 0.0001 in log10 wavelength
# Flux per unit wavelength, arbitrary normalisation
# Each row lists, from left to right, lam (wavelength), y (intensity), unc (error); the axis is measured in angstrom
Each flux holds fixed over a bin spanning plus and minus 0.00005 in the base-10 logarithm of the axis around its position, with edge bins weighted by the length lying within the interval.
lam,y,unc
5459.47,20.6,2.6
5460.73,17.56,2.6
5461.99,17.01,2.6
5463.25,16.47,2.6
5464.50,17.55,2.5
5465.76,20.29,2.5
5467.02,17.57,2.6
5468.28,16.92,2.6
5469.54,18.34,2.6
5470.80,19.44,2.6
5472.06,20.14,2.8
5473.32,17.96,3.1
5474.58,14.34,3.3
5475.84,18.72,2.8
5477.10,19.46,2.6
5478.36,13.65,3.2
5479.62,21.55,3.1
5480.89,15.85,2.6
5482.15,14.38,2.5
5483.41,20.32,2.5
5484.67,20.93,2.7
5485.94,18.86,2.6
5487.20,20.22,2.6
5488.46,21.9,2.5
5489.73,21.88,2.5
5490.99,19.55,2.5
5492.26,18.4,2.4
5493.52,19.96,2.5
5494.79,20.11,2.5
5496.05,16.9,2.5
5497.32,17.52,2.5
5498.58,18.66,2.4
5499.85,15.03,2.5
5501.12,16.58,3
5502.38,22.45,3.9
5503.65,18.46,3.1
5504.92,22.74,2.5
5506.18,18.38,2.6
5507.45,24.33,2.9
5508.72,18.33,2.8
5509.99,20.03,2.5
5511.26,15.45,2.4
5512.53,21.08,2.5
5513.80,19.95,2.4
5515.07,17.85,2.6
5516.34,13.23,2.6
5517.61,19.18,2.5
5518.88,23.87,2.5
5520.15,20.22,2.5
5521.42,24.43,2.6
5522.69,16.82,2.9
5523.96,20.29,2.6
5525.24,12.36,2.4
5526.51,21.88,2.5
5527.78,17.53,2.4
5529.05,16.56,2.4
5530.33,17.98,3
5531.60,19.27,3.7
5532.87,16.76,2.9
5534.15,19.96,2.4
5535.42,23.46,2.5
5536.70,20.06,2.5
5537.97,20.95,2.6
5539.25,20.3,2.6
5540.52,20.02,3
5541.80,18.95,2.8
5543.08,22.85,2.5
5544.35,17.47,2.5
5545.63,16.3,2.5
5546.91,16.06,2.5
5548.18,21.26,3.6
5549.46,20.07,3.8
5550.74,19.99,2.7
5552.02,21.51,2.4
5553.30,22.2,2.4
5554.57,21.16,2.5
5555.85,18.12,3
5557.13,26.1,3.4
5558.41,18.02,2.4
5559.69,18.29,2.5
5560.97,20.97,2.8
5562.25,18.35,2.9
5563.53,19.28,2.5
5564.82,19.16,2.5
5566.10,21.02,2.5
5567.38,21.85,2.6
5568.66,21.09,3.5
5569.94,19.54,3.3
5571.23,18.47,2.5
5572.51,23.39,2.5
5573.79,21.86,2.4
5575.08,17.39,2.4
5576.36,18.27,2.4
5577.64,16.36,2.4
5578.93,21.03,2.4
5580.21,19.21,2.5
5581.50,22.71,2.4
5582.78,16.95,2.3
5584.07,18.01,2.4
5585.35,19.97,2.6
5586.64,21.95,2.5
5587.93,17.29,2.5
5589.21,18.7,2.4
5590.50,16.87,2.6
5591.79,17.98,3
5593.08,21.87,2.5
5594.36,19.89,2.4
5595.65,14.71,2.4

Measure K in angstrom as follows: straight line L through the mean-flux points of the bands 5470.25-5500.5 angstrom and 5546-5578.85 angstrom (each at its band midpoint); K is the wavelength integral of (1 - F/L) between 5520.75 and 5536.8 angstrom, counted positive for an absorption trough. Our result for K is 0.3 angstrom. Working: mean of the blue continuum 18.6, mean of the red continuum 20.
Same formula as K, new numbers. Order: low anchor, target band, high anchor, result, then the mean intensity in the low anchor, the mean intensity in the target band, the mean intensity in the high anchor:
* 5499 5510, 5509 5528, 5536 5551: 0.56 angstrom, 19.5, 19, 19.5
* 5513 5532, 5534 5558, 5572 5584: -1.55 angstrom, 18.8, 20.3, 19.6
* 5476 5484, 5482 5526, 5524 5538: -2.63 angstrom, 17.6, 19.2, 18.8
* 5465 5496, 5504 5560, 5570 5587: -1.12 angstrom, 18.7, 19.6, 19.6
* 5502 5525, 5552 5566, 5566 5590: -0.41 angstrom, 19.7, 20.3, 19.7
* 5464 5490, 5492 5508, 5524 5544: -0.30 angstrom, 18.5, 19.2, 19.3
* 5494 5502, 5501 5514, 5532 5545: -1.21 angstrom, 17.7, 19.9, 20.1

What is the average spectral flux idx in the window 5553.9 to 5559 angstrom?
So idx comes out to 20.9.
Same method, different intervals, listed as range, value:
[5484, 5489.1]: 20.5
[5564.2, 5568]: 20.7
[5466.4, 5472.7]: 18.5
